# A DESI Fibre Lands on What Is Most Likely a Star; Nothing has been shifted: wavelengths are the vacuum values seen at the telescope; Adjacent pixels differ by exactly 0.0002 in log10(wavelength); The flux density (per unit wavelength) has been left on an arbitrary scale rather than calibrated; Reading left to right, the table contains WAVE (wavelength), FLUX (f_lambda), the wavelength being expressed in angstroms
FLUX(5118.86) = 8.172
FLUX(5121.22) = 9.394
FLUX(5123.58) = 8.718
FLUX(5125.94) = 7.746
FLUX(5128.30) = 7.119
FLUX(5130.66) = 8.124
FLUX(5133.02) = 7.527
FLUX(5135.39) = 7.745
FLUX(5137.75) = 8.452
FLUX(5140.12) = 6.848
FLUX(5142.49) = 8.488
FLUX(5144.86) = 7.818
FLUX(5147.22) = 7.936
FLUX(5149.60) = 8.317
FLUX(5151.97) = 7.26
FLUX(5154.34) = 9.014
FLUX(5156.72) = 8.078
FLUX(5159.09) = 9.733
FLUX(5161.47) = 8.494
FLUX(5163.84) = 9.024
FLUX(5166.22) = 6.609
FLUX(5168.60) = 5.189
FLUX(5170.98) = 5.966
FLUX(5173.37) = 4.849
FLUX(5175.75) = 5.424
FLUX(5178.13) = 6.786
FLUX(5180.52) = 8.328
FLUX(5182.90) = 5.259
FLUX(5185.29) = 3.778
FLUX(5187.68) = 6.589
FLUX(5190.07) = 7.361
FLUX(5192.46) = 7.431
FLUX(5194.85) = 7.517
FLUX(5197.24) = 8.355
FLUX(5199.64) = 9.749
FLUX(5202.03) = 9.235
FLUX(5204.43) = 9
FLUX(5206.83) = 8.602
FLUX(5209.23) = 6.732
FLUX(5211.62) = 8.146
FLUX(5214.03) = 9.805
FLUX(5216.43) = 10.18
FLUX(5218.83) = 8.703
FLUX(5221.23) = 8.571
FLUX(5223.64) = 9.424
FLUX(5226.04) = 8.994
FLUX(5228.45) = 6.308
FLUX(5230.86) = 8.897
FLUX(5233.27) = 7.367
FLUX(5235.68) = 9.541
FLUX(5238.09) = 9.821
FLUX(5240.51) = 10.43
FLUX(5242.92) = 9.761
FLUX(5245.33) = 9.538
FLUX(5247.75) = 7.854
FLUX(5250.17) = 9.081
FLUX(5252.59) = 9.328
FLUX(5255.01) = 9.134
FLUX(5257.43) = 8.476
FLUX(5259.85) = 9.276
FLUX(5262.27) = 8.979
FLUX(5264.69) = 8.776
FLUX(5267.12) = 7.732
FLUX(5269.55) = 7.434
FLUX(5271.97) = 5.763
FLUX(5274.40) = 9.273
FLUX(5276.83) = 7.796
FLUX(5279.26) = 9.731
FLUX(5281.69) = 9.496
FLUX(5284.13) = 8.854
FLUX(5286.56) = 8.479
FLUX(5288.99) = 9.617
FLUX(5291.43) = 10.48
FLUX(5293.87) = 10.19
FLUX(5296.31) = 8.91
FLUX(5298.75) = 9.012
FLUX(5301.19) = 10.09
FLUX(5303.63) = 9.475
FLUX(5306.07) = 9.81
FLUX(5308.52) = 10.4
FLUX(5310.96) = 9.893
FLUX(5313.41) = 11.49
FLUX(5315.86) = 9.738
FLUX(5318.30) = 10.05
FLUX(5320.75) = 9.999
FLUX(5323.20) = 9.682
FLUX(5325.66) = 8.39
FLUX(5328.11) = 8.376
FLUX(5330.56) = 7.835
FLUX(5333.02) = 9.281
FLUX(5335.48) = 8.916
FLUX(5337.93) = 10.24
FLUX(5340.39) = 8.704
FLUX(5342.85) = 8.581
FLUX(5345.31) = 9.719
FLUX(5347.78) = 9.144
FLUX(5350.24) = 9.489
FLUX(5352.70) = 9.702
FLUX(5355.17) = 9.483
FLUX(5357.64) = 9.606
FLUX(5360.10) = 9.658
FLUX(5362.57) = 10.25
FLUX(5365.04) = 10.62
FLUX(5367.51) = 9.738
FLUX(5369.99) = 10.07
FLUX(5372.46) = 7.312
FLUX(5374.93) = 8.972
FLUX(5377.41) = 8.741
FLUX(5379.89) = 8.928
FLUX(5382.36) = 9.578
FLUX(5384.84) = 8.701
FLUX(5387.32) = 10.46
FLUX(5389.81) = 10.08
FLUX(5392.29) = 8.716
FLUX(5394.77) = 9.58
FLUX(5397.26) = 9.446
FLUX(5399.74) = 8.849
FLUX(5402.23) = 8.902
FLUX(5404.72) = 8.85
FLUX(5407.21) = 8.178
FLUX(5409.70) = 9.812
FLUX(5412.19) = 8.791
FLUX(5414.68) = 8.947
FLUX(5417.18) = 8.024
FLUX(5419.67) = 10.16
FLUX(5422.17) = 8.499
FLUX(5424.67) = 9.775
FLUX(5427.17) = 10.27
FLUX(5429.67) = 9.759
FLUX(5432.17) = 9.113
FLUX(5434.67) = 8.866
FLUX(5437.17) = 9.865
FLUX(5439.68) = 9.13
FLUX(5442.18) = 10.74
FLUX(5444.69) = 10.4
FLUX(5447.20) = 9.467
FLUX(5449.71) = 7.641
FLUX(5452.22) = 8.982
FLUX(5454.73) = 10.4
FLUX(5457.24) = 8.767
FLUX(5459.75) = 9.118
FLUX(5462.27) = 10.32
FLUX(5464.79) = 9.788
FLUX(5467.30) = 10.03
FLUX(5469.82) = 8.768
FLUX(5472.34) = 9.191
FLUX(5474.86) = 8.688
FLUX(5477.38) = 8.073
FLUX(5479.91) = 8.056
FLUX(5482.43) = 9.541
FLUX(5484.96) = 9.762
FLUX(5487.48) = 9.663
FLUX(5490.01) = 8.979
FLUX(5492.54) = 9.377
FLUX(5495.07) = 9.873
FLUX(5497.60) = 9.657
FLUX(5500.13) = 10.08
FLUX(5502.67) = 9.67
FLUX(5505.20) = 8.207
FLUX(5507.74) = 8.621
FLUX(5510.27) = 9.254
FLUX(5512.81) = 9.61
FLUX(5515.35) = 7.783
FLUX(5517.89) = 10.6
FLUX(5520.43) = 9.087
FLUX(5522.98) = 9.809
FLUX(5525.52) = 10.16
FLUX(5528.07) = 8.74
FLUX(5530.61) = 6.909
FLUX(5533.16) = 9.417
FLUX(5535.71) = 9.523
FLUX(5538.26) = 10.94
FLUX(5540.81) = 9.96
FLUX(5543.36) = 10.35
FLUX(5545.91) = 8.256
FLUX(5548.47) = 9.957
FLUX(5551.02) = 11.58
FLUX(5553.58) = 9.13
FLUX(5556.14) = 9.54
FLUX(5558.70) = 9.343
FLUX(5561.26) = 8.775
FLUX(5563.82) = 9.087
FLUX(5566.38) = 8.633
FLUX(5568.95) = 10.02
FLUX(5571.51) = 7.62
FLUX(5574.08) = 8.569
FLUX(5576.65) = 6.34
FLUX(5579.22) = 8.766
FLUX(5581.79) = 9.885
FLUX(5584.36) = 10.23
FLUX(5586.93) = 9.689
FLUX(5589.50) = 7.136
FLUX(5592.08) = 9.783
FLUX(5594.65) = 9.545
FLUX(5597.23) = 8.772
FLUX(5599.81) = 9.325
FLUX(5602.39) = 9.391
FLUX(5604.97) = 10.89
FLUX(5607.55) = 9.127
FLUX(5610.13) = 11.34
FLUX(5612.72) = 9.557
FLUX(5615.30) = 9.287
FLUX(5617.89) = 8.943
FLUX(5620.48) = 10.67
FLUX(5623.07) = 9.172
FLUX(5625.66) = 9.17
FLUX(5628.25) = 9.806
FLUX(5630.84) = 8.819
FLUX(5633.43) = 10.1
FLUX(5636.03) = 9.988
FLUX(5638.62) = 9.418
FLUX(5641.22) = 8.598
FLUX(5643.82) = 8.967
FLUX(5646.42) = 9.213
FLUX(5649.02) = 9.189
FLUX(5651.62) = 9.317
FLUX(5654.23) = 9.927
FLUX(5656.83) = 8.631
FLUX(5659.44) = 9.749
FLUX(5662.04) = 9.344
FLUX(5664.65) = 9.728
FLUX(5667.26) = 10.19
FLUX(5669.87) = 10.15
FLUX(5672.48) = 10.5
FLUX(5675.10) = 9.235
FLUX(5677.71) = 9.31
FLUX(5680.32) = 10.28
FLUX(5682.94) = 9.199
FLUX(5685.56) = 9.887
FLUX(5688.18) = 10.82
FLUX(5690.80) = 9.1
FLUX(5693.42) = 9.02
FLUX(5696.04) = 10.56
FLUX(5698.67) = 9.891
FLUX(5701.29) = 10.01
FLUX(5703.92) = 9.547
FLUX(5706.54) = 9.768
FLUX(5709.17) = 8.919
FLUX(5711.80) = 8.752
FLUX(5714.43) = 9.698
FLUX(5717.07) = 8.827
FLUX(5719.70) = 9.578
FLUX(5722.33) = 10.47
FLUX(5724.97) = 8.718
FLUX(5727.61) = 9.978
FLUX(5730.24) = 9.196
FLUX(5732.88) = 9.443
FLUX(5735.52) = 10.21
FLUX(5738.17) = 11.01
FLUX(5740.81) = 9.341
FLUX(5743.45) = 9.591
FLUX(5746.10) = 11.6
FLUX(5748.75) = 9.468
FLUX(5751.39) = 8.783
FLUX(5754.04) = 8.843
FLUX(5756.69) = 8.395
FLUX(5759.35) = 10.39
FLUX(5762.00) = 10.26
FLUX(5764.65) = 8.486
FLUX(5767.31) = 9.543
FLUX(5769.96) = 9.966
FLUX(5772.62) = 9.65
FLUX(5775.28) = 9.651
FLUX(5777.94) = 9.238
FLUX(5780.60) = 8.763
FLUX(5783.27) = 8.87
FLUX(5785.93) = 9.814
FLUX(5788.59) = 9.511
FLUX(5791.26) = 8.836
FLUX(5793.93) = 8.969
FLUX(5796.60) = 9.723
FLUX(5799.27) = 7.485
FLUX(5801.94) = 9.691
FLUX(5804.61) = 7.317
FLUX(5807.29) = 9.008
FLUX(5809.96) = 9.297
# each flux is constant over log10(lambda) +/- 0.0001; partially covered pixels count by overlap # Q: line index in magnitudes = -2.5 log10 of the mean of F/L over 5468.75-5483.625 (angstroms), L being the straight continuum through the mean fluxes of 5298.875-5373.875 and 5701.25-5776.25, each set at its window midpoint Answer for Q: 0.10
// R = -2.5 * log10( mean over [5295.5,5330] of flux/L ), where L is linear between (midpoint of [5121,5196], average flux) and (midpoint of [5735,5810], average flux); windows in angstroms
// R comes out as -0.220 mag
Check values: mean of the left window 7.38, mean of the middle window 9.64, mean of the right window 9.36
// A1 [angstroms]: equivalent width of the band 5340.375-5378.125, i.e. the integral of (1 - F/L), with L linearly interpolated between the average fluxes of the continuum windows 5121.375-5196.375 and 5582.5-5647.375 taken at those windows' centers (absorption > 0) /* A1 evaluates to -5.0 angstroms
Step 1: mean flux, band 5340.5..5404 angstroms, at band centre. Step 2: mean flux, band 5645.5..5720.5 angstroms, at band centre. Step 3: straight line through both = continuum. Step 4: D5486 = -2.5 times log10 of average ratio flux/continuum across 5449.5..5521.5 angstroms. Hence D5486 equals 0.022 mag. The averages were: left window 9.36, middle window 9.25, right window 9.6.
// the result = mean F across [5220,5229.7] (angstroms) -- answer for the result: 8.33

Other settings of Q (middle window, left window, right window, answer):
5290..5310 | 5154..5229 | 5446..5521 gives -0.181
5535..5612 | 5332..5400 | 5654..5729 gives 0.019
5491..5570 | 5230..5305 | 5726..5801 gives -0.020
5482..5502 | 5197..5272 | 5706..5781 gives -0.053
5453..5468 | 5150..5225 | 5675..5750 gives -0.111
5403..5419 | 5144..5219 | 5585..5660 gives -0.030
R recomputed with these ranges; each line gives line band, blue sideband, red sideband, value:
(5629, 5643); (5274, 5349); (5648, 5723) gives 0.025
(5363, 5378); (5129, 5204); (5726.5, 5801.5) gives -0.145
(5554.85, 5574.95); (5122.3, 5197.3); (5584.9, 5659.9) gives 0.027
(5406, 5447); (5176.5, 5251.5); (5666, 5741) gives -0.058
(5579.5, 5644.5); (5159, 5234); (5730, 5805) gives -0.066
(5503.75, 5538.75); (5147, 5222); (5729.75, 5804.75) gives -0.057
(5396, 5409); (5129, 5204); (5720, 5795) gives -0.074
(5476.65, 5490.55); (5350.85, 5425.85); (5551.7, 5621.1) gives 0.025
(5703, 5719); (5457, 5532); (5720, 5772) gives 0.040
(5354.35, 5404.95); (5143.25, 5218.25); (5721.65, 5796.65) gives -0.132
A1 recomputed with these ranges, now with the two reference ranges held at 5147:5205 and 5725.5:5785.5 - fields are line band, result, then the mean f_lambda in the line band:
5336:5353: -2.78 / 9.34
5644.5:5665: -0.38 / 9.36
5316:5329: -2.33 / 9.36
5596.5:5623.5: -2.08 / 9.71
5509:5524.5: -1.25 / 9.37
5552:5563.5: -0.56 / 9.25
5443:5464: -2.47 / 9.42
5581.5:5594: -0.53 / 9.32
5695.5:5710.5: -0.60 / 9.74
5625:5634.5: -0.40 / 9.49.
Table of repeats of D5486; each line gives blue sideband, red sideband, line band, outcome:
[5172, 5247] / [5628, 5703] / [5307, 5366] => -0.13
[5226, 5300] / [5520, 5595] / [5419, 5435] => -0.05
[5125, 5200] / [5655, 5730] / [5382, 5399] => -0.14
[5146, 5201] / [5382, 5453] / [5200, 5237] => -0.14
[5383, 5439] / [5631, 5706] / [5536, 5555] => -0.06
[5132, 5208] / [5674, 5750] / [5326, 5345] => -0.09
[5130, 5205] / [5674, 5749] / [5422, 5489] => -0.09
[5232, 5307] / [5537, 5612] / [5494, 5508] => -0.01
